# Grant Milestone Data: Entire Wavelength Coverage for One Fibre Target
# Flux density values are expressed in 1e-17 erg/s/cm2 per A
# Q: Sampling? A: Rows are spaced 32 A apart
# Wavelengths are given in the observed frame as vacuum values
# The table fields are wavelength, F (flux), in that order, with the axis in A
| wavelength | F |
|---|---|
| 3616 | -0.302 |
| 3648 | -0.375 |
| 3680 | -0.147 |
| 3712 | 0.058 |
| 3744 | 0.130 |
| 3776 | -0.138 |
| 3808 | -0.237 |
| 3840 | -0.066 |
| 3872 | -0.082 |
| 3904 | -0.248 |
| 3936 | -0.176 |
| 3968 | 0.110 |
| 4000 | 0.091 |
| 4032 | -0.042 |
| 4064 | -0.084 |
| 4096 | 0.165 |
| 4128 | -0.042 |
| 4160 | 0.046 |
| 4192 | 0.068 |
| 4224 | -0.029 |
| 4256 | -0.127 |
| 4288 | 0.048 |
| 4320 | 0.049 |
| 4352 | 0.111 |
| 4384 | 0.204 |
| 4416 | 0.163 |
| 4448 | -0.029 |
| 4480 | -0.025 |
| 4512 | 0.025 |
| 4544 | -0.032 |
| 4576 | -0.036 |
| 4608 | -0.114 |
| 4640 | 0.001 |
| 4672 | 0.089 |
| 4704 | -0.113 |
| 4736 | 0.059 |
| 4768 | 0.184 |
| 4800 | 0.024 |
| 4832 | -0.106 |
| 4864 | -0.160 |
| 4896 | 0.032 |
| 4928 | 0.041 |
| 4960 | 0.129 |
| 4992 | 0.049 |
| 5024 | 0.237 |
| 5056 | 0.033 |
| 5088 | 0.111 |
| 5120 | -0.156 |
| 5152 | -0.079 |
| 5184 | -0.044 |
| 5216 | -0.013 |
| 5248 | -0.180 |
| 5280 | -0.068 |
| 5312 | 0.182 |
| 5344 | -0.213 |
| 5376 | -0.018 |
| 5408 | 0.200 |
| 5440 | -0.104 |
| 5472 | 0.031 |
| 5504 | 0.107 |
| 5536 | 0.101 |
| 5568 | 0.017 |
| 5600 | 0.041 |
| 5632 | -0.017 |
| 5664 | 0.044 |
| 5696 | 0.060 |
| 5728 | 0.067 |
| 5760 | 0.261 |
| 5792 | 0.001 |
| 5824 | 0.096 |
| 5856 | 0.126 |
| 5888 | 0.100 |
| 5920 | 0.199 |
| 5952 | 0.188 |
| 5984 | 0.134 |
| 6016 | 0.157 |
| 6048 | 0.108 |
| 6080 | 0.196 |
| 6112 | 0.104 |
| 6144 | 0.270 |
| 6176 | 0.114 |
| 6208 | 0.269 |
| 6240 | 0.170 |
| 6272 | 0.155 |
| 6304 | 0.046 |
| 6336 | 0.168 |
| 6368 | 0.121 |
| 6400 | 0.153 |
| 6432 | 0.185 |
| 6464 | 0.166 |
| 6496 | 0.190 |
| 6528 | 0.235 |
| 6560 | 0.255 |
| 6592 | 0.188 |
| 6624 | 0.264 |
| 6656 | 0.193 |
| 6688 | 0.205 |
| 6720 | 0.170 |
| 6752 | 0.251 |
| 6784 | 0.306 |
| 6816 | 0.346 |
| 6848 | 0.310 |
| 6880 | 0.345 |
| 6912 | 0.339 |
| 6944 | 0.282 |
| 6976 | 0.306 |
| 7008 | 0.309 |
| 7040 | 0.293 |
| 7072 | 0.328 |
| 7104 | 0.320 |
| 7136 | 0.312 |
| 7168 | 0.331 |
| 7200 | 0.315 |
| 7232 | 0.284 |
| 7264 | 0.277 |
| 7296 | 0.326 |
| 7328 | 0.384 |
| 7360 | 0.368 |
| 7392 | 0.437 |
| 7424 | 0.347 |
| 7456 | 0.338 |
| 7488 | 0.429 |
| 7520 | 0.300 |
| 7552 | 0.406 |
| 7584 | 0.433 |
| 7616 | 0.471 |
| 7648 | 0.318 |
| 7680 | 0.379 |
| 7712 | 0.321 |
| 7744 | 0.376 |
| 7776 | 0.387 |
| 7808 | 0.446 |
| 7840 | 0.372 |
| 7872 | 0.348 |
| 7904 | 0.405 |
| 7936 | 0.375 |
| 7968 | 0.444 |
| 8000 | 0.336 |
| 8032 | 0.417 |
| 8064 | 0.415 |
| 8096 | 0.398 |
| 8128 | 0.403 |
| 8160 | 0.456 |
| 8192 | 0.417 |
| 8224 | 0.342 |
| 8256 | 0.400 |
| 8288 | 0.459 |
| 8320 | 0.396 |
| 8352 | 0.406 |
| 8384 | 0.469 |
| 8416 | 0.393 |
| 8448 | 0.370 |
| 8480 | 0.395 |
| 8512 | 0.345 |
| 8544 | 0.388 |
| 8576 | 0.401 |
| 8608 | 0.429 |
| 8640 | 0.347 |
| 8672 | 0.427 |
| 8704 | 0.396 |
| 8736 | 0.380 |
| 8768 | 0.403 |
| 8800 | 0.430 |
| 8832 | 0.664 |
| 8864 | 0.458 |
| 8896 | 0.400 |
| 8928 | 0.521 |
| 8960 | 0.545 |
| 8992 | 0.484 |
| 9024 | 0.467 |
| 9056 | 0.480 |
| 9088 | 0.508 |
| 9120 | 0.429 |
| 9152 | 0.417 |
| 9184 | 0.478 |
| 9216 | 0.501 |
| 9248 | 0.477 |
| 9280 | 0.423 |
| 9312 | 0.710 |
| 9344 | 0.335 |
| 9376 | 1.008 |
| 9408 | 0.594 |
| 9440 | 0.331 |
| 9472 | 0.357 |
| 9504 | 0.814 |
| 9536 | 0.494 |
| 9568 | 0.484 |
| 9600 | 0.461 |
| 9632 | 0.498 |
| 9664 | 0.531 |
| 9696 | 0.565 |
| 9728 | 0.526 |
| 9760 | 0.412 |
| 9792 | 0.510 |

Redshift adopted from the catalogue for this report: 0.69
